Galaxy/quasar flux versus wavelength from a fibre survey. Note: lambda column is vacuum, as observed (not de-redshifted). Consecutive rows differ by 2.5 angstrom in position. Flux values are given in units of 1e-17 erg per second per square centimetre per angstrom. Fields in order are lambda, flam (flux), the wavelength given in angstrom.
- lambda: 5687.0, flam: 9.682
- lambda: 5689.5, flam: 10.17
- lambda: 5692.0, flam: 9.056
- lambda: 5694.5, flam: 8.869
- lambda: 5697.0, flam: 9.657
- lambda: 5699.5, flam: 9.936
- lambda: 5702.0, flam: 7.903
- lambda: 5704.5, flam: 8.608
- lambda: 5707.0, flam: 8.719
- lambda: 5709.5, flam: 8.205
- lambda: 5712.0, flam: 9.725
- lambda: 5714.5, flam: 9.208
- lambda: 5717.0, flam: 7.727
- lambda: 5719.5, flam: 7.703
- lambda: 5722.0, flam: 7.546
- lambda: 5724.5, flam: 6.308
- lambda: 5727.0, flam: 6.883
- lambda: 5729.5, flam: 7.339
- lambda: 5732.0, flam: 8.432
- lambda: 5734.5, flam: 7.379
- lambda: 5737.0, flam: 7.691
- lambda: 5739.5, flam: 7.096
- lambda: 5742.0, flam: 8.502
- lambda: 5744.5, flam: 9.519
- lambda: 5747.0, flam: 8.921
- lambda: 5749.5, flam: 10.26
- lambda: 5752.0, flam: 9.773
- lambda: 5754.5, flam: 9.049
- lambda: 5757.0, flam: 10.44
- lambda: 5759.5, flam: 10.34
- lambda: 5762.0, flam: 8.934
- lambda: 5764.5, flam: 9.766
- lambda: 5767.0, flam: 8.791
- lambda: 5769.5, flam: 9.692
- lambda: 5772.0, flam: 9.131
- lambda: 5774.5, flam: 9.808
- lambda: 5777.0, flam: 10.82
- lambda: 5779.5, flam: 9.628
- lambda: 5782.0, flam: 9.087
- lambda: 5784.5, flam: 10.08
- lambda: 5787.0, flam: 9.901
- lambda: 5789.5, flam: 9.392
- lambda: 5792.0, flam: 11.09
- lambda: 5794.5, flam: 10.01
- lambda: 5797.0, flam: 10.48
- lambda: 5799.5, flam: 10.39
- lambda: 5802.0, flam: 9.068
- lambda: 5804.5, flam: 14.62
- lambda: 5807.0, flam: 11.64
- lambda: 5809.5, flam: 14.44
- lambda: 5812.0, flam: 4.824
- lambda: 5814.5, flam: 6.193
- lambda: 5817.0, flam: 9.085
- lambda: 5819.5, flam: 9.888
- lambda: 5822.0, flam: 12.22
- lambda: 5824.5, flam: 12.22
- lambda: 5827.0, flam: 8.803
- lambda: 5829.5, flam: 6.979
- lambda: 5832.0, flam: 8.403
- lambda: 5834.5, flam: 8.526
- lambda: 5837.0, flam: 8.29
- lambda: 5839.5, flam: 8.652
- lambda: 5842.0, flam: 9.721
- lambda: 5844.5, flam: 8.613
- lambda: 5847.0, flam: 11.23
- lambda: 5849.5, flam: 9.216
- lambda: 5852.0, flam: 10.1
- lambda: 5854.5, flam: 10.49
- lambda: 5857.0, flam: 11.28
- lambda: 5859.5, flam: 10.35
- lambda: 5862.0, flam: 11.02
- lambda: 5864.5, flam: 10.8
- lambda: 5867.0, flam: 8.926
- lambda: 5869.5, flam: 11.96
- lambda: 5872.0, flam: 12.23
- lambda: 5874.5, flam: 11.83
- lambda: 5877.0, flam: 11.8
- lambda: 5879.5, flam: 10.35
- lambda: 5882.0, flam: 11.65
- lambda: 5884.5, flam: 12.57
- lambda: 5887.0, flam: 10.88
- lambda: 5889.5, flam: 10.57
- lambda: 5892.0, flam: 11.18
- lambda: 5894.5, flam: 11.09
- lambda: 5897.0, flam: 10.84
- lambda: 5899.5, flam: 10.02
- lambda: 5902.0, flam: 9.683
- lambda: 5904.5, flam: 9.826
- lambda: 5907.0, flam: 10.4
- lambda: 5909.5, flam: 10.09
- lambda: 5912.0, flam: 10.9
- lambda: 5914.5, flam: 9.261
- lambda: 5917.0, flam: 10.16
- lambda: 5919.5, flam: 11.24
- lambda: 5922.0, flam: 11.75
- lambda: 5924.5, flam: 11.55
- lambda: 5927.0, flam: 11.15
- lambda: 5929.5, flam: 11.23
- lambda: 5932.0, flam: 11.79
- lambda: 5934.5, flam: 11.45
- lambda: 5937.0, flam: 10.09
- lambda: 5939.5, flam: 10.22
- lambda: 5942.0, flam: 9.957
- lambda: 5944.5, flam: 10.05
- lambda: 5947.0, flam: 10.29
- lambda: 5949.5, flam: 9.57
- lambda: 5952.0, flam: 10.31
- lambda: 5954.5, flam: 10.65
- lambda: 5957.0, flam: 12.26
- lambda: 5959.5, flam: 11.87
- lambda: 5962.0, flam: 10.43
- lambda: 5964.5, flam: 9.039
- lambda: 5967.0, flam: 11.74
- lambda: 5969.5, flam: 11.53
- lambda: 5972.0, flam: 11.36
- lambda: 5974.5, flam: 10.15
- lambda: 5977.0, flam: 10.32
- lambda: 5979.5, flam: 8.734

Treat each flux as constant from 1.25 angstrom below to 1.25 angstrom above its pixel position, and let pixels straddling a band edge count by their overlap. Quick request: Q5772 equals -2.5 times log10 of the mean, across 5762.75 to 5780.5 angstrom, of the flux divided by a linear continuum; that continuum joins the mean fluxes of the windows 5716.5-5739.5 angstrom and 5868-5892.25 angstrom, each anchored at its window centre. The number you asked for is -0.13 mag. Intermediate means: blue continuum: 7.42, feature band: 9.64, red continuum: 11.5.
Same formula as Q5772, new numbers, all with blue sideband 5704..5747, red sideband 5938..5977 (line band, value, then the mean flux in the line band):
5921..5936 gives -0.12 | 11.5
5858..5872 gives -0.13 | 10.8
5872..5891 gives -0.17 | 11.4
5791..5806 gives -0.23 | 11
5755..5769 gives -0.14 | 9.62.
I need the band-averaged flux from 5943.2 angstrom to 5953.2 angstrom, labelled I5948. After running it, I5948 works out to 10.1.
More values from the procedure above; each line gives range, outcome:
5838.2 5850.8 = 9.48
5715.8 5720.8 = 7.71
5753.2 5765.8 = 9.7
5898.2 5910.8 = 10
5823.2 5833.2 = 9.12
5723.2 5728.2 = 6.6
